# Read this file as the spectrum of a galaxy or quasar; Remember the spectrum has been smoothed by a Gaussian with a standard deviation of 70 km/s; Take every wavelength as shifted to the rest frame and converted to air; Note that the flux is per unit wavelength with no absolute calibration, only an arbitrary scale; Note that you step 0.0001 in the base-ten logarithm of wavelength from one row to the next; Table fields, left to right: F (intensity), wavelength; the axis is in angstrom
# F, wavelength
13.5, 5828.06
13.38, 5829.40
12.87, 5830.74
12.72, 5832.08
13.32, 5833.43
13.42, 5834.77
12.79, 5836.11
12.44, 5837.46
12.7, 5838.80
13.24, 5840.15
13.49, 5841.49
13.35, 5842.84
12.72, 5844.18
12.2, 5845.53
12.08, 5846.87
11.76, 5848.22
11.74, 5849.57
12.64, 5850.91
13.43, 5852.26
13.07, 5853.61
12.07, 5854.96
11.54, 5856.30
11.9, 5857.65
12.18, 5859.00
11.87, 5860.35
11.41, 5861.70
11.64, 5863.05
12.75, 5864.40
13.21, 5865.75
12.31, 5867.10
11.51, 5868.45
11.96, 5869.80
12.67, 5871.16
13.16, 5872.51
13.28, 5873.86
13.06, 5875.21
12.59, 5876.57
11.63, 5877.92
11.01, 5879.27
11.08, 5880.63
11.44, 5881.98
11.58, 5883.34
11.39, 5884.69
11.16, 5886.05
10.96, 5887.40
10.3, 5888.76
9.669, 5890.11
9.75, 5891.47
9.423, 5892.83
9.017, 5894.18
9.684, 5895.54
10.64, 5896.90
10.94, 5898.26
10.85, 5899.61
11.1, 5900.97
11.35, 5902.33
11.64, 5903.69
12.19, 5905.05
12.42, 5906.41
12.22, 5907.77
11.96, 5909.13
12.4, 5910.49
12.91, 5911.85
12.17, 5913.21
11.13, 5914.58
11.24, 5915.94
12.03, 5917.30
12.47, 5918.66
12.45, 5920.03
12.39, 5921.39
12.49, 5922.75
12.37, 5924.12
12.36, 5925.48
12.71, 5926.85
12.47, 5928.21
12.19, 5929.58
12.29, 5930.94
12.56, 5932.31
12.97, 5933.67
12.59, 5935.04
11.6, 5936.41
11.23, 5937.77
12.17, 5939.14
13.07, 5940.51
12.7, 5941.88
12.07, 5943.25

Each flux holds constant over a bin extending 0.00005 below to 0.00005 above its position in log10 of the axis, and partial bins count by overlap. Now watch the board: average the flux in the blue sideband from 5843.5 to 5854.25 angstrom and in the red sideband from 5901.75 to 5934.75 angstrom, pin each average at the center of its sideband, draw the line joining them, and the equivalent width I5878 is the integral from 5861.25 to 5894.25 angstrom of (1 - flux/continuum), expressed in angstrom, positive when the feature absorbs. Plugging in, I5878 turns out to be 2.1 angstrom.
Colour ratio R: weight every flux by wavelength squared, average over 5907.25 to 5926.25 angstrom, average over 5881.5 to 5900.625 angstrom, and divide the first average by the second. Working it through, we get 1.2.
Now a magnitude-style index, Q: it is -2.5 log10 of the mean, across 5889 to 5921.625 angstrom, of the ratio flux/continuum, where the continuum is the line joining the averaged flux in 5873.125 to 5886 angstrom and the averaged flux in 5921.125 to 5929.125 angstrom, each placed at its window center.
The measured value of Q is 0.083 mag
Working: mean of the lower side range 11.9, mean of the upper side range 12.5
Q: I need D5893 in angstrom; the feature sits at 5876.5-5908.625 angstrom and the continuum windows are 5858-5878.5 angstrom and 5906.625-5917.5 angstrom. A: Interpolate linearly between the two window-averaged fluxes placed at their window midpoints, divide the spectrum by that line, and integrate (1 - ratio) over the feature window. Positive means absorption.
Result 3.1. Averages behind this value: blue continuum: 12.3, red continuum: 12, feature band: 11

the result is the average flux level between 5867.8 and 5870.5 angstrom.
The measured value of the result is 11.7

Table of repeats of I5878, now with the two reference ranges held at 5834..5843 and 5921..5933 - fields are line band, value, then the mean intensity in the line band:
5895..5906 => 1.3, 11.1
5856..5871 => 0.9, 12.1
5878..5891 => 1.8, 11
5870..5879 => 0.1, 12.6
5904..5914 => 0.2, 12.3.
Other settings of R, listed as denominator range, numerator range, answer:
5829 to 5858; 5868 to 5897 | 0.90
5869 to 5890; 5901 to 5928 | 1.04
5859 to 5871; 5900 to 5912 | 1.00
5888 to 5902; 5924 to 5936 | 1.24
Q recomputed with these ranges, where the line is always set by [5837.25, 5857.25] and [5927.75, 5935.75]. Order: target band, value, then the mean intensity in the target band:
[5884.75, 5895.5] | 0.23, 10.1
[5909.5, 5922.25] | 0.03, 12.1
